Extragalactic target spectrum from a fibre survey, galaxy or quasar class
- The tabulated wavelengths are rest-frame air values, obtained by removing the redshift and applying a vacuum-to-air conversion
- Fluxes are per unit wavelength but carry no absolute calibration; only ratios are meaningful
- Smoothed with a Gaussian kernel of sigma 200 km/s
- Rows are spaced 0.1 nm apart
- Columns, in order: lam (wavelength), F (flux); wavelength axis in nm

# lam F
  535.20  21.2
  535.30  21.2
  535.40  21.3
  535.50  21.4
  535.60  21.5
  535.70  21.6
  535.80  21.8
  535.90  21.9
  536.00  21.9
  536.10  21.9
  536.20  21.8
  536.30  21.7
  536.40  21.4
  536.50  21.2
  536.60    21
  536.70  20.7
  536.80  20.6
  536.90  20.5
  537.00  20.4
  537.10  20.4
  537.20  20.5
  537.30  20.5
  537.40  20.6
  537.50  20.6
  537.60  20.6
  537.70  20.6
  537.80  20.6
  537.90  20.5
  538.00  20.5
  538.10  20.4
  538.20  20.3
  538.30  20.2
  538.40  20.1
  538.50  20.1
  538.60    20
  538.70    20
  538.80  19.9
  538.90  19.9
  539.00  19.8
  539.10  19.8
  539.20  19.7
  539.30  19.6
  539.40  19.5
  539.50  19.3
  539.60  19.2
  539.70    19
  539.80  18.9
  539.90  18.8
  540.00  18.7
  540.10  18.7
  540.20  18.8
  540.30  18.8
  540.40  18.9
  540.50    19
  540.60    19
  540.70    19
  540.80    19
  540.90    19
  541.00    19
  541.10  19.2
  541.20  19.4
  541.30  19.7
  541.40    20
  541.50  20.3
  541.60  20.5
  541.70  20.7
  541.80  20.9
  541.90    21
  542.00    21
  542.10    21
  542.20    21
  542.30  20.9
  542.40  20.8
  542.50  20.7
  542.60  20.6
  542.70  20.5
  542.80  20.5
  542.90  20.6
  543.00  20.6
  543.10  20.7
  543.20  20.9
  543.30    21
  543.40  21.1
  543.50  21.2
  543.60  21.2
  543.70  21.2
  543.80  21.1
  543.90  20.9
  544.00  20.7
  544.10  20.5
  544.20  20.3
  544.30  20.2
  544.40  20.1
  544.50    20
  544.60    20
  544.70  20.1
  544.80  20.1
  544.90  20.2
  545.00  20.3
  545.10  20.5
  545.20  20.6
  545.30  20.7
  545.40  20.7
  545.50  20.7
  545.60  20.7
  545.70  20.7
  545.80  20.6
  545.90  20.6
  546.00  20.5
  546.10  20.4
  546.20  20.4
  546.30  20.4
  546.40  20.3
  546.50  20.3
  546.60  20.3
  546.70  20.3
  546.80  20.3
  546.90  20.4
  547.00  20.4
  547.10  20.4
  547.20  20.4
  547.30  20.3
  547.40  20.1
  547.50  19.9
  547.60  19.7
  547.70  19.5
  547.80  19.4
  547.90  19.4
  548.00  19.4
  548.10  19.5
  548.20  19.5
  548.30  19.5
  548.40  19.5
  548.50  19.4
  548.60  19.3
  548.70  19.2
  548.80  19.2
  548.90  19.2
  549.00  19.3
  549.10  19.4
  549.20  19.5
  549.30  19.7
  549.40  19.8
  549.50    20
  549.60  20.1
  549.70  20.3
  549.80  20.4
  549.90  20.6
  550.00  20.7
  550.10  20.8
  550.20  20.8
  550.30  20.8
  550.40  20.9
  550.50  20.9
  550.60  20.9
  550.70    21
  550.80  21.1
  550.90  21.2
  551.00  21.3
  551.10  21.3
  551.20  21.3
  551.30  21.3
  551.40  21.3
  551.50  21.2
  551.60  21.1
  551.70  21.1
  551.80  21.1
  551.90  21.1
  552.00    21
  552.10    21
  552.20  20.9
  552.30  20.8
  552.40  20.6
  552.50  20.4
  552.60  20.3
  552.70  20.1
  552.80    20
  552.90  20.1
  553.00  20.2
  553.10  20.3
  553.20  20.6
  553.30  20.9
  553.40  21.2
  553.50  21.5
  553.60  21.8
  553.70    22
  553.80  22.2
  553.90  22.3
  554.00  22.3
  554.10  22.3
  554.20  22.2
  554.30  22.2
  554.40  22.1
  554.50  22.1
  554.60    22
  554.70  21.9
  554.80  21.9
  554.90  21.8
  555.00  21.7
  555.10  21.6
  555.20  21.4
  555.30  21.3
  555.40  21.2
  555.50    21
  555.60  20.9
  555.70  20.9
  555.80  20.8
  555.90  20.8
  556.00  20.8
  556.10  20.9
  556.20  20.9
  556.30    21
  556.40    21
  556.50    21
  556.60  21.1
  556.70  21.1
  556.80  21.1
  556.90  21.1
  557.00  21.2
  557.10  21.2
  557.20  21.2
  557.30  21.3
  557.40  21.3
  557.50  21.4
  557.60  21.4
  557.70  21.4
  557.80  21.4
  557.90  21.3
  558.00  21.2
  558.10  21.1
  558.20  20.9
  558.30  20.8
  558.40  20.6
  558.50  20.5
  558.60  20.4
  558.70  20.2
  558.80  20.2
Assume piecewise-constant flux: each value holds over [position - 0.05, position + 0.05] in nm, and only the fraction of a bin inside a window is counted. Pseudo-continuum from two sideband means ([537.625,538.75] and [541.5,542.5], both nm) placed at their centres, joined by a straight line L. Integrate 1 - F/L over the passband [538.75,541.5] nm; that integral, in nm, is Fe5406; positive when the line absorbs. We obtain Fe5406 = 0.17 nm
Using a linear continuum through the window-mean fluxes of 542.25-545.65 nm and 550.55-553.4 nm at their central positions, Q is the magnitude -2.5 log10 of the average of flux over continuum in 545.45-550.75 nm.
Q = 0.03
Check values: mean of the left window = 20.6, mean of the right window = 20.8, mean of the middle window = 20.1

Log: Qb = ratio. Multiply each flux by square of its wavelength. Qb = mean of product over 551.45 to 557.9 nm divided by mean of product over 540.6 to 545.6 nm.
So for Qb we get 1.1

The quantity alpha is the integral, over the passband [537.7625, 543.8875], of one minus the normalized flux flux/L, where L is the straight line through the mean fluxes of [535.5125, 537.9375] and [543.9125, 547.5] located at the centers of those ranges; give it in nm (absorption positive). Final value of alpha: 0.21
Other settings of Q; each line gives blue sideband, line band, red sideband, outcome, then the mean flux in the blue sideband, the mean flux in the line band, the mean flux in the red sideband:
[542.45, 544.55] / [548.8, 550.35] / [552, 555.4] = 0.053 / 20.7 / 20.1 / 21.3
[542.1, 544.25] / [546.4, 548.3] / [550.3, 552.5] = 0.051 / 20.8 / 20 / 21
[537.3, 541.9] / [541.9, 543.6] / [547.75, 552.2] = -0.049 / 19.7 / 20.8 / 20.3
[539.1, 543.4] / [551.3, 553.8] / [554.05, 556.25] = 0.015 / 19.9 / 20.9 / 21.5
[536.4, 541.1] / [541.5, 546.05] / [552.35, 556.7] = -0.019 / 19.8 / 20.6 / 21.2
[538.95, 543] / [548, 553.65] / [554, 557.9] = 0.020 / 19.8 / 20.5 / 21.4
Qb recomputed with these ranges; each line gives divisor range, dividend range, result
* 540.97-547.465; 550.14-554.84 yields 1.07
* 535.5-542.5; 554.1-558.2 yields 1.12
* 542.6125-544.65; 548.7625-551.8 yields 1.02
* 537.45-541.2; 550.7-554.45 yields 1.13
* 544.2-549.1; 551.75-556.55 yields 1.09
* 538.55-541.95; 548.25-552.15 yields 1.09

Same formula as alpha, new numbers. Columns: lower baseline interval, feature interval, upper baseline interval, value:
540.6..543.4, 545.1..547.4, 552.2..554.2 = 0.01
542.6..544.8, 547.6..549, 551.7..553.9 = 0.09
